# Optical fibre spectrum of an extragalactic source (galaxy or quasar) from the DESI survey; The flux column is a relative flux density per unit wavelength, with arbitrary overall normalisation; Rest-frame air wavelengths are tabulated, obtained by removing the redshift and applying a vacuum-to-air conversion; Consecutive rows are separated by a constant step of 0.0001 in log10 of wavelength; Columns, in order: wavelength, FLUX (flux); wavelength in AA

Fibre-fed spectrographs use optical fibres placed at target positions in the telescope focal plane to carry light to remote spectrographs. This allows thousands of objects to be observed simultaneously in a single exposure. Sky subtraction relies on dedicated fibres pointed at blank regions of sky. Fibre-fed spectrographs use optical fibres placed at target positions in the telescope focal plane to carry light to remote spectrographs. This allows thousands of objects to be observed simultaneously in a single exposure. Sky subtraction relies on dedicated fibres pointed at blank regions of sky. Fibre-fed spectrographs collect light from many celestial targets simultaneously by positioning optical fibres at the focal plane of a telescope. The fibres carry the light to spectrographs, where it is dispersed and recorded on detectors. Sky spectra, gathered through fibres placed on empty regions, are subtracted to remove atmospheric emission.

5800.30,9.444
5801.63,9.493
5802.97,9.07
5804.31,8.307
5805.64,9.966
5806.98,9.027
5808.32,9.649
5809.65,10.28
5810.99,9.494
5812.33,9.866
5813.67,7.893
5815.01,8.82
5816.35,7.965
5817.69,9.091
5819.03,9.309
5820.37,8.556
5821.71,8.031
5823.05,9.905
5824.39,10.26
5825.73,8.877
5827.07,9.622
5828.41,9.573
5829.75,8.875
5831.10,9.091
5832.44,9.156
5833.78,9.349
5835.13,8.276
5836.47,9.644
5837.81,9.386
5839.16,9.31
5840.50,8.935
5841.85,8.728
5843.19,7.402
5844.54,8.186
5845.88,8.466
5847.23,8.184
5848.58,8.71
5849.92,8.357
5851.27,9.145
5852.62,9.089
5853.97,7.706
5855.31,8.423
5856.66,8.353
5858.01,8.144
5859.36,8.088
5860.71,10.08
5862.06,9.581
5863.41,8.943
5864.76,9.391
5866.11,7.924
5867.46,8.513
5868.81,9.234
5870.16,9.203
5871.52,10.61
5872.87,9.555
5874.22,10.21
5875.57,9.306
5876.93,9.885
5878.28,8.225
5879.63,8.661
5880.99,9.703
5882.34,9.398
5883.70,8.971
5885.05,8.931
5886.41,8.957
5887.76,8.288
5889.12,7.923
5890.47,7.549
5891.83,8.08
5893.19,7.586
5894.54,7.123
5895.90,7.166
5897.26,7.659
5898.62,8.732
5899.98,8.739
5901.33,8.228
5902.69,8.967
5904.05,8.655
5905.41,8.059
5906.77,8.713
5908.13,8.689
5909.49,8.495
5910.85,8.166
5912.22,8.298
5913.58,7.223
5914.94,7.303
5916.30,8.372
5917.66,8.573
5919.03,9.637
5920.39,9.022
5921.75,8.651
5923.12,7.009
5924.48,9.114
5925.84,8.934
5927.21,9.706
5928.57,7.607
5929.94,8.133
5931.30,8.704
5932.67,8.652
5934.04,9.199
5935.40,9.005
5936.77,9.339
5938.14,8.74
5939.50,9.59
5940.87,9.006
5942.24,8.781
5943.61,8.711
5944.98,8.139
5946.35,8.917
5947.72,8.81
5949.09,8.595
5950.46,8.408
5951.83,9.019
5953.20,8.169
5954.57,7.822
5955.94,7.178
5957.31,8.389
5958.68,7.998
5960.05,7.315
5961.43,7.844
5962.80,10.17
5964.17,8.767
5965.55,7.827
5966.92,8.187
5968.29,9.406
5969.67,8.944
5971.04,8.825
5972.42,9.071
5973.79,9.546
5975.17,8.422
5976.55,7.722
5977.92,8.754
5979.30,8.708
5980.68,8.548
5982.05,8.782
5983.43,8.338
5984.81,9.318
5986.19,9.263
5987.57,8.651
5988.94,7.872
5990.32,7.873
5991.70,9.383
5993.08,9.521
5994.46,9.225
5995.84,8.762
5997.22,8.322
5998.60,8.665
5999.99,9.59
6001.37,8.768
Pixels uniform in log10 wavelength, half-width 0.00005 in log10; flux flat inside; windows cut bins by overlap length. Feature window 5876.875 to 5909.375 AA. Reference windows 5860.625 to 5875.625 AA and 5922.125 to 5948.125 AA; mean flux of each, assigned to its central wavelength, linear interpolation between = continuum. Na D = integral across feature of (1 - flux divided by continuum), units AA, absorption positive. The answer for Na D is 2.5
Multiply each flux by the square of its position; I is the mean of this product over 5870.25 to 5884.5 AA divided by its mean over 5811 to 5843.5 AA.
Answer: 1.1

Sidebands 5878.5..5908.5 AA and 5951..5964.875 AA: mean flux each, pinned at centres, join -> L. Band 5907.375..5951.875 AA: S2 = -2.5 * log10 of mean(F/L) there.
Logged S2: -0.04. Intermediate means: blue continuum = 8.39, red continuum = 8.27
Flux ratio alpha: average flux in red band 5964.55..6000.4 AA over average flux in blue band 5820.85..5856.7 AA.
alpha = 0.99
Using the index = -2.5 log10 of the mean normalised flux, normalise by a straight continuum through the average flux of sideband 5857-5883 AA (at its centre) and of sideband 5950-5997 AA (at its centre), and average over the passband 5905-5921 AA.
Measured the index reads 0.07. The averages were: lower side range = 9.18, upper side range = 8.59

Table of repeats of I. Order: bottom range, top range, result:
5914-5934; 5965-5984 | 1.03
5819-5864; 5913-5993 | 1.01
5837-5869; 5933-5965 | 1.02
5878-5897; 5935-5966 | 1.05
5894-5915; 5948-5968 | 1.03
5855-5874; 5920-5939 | 0.98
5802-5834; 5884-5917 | 0.92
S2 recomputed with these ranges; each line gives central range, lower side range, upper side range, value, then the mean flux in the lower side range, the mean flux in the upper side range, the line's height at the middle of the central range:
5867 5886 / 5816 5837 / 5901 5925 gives -0.07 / 9.11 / 8.39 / 8.7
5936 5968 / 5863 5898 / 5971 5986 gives 0.03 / 8.73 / 8.74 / 8.74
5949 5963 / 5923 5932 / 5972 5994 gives 0.06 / 8.55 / 8.74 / 8.65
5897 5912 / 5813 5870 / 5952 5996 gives 0.03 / 8.83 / 8.59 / 8.71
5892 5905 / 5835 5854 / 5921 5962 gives 0.06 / 8.68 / 8.52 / 8.59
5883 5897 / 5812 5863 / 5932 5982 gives 0.09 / 8.85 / 8.63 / 8.75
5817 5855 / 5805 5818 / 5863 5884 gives 0.04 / 9.2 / 9.24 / 9.22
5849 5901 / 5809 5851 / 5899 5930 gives 0.00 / 8.95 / 8.46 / 8.69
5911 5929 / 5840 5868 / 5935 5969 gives 0.02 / 8.59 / 8.56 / 8.57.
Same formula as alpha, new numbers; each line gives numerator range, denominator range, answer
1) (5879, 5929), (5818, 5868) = 0.95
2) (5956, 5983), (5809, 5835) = 0.94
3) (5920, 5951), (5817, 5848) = 0.97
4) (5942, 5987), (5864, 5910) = 0.99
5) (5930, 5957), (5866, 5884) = 0.93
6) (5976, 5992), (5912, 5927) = 1.02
